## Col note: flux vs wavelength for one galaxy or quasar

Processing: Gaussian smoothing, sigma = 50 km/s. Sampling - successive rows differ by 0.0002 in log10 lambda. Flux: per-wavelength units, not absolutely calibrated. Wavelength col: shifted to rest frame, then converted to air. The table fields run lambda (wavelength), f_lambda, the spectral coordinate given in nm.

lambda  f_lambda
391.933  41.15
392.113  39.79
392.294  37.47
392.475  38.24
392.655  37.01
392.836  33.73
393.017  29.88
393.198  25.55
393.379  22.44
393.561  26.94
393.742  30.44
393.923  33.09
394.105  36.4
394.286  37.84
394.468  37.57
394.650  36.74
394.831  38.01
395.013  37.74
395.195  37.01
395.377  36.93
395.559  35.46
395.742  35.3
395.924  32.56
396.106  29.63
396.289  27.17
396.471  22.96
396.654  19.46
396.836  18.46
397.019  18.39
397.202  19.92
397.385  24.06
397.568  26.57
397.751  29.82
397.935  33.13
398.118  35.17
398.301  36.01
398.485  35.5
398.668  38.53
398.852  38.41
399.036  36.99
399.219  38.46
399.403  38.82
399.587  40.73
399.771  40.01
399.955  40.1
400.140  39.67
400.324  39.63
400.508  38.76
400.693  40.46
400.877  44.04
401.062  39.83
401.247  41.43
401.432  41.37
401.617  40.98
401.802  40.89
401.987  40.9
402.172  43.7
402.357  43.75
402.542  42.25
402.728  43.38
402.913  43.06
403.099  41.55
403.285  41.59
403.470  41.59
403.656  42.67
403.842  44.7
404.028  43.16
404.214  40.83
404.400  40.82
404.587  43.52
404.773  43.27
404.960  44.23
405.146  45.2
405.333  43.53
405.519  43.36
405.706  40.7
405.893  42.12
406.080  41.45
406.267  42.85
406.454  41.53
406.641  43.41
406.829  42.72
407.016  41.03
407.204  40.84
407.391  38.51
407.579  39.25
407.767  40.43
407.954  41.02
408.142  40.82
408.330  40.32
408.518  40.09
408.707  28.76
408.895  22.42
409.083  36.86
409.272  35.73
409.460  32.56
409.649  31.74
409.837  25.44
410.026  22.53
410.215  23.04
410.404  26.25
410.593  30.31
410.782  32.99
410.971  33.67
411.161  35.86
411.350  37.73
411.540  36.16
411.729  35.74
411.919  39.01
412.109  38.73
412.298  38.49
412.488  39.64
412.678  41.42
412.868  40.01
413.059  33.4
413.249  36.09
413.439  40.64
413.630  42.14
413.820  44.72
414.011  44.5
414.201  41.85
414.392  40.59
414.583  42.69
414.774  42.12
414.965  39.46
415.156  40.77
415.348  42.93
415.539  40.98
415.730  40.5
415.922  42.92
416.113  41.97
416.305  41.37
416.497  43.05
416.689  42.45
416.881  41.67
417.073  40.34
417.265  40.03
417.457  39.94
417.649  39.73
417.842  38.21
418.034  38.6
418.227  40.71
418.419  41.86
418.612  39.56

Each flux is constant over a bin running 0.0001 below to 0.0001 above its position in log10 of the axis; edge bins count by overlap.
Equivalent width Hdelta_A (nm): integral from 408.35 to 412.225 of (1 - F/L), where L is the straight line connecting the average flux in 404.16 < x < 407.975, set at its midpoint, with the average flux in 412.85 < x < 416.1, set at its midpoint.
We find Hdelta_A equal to 0.84 nm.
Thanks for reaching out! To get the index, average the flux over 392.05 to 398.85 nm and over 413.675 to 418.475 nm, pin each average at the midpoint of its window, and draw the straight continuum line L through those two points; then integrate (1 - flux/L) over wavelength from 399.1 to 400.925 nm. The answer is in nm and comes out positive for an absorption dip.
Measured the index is -0.329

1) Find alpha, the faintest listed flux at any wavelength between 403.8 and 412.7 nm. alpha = 22.42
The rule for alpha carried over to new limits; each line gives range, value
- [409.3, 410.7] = 22.53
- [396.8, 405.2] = 18.39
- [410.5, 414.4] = 30.31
